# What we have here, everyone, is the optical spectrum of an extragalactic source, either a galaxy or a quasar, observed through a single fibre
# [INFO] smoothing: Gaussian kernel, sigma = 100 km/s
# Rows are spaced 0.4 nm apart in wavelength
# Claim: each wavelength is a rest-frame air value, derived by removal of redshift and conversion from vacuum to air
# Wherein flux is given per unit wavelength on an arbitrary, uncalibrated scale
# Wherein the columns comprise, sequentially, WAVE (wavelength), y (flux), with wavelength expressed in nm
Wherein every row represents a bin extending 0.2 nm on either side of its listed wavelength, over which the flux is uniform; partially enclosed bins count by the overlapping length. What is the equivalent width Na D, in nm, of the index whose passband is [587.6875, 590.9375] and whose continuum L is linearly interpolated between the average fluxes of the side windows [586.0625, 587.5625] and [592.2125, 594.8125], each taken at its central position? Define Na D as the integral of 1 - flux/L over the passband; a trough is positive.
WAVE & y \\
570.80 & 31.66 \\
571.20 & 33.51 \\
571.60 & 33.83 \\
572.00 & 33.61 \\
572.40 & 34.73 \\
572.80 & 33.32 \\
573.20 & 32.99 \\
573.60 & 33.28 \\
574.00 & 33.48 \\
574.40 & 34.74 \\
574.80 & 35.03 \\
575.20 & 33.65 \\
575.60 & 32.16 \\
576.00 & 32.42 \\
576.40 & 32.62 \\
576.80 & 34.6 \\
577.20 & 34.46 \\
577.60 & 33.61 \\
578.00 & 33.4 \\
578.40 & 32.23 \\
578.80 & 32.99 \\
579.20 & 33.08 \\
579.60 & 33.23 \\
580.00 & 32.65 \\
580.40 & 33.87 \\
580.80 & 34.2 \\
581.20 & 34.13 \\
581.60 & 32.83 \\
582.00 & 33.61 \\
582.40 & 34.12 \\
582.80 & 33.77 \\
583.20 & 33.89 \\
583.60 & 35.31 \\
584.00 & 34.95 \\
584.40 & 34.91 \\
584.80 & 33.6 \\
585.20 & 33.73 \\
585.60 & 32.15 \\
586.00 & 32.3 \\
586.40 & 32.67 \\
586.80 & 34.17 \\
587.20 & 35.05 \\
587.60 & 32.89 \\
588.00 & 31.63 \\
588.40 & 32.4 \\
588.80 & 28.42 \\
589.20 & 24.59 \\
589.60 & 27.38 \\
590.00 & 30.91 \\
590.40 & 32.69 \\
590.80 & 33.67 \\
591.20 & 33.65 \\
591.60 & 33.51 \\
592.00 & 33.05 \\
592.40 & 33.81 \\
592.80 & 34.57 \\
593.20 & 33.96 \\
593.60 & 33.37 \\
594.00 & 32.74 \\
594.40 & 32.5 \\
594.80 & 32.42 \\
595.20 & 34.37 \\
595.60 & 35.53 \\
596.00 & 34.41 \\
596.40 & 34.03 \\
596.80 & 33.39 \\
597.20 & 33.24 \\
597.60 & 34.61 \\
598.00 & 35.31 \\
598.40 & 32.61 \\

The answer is 0.32 nm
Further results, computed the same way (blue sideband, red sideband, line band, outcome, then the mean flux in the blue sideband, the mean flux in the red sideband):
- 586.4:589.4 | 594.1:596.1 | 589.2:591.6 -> 0.08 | 31.4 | 33.8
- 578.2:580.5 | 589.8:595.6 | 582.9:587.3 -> -0.10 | 33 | 33.3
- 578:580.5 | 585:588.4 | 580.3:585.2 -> -0.16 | 33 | 33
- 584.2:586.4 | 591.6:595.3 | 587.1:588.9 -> 0.06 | 33.3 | 33.4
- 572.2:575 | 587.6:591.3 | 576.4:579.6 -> -0.04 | 33.9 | 30.6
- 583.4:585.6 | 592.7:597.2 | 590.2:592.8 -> 0.03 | 34.3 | 33.7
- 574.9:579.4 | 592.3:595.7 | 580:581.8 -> -0.02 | 33.2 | 33.6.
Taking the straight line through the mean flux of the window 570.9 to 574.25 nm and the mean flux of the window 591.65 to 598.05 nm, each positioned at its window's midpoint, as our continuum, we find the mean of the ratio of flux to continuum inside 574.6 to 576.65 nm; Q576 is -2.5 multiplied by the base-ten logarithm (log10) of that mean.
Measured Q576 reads 0.01 mag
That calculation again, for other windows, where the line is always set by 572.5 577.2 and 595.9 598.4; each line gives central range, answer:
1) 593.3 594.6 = 0.03 mag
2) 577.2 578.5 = 0.01 mag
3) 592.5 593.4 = -0.01 mag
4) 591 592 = 0.01 mag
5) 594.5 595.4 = 0.02 mag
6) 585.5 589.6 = 0.08 mag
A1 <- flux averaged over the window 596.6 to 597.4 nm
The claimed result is 33.3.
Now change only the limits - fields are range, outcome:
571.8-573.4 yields 33.7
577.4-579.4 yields 33.1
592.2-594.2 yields 33.7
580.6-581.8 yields 33.7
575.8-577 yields 33.2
